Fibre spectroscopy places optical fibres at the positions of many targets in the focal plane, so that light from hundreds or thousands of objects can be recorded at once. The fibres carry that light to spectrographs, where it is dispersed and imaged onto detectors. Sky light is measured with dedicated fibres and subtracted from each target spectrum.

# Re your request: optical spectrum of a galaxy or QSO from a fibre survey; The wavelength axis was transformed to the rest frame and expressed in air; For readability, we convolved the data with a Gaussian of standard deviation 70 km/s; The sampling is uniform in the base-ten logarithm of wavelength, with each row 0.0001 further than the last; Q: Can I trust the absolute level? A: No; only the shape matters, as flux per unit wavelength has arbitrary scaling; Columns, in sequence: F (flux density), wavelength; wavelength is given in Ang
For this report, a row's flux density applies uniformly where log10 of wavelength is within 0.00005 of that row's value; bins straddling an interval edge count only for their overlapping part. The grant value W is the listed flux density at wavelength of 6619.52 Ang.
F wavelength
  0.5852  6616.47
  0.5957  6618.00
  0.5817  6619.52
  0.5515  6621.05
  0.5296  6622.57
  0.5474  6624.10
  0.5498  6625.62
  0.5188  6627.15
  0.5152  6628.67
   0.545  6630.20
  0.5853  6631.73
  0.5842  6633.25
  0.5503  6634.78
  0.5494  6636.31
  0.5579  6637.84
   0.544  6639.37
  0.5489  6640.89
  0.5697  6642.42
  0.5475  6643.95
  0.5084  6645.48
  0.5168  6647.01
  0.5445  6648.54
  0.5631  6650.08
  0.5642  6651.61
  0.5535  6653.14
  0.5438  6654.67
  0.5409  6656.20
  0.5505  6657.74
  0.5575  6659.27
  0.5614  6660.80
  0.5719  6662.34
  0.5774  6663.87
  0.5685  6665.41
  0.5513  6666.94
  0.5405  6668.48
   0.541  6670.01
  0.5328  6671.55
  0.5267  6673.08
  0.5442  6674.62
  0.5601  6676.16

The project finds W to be 0.5817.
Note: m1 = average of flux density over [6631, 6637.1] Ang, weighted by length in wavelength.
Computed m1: 0.567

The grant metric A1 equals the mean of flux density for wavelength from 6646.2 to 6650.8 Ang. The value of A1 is 0.54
